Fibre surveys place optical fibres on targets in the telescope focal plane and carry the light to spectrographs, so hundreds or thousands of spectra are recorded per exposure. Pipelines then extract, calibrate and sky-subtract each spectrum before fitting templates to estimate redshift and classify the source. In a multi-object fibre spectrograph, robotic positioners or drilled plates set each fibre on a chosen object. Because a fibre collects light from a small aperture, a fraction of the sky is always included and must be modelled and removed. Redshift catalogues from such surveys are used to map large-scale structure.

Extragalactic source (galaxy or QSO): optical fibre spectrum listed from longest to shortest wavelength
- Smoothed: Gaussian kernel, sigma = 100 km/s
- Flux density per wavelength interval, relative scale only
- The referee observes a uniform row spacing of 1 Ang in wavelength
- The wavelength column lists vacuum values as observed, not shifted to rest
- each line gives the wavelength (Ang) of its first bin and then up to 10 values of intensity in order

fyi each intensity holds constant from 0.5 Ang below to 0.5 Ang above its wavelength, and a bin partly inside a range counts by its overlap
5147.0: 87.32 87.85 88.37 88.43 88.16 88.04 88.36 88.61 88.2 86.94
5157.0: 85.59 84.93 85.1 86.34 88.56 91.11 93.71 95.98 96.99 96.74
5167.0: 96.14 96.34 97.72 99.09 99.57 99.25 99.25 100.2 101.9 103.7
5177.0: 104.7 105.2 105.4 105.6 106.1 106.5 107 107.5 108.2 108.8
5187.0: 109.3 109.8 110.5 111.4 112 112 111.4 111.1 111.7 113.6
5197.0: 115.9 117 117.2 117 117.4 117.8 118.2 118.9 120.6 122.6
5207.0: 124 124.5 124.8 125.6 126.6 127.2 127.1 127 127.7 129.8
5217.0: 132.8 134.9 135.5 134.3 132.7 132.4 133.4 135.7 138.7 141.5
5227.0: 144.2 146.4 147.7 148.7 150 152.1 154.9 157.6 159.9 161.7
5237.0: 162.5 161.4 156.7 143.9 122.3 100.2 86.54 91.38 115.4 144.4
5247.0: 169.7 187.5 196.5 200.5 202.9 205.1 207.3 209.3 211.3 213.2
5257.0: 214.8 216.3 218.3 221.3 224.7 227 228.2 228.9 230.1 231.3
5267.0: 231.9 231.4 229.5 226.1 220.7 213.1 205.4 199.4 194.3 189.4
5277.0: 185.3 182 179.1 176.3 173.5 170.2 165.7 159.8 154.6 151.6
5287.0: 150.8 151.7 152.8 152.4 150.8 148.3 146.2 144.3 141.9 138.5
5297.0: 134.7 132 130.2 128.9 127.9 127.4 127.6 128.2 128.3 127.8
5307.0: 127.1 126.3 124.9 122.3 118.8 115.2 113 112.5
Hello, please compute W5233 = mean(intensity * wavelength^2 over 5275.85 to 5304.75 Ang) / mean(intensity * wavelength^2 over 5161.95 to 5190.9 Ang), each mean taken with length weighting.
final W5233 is 1.5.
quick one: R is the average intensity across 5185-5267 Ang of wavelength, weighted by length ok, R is 149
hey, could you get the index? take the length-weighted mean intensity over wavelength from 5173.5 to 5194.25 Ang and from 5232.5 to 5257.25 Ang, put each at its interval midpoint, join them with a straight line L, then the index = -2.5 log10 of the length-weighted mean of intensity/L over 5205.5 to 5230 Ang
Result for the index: 0.054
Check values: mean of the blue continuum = 107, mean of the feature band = 133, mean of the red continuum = 165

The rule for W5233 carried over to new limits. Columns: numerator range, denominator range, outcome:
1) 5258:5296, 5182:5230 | 1.57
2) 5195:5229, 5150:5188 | 1.33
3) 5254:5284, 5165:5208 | 1.96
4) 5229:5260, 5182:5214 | 1.47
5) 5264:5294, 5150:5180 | 2.04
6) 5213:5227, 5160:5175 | 1.42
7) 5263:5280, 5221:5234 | 1.49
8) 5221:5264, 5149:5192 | 1.76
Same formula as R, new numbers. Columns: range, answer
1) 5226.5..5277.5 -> 184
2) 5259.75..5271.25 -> 228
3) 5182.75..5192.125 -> 110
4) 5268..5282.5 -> 197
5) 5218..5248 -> 141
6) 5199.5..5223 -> 126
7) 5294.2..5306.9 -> 131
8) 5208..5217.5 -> 127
